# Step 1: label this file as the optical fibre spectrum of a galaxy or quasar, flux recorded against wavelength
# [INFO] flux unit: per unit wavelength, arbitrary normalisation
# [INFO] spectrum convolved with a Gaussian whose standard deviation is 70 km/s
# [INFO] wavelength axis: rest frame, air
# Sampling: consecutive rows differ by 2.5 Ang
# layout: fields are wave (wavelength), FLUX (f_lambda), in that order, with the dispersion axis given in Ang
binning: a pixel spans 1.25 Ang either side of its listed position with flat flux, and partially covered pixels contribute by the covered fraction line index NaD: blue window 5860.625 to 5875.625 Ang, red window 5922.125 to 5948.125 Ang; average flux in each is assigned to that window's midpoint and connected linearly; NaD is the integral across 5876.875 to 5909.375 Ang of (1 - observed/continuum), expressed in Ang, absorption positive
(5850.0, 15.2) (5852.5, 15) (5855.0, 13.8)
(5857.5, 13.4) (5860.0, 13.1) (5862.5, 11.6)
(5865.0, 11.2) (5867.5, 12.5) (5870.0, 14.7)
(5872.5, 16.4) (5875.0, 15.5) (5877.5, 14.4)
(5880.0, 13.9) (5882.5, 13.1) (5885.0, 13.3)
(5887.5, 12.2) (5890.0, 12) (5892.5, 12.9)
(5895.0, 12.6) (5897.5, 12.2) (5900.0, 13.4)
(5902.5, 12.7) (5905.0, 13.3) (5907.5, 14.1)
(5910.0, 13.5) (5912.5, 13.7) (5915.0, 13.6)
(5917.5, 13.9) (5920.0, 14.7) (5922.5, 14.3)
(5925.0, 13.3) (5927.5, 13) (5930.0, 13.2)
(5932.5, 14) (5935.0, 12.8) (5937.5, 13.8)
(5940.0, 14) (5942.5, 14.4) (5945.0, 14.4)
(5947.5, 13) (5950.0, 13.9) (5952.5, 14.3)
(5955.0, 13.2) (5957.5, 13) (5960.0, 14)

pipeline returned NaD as 1.2 Ang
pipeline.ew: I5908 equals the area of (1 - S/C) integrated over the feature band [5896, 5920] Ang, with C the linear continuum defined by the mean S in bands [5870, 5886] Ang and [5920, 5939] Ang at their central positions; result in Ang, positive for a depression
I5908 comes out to 0.9 Ang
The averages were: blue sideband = 14.5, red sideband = 13.6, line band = 13.4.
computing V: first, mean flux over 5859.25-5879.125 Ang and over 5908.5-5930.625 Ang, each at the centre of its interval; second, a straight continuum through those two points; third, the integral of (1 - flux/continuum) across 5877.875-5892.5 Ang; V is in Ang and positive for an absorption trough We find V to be 0.8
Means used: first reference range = 13.7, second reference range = 13.7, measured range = 13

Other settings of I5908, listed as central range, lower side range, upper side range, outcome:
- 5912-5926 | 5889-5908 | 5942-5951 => -0.7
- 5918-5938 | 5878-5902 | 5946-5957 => -0.5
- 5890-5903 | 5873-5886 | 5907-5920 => 1.2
